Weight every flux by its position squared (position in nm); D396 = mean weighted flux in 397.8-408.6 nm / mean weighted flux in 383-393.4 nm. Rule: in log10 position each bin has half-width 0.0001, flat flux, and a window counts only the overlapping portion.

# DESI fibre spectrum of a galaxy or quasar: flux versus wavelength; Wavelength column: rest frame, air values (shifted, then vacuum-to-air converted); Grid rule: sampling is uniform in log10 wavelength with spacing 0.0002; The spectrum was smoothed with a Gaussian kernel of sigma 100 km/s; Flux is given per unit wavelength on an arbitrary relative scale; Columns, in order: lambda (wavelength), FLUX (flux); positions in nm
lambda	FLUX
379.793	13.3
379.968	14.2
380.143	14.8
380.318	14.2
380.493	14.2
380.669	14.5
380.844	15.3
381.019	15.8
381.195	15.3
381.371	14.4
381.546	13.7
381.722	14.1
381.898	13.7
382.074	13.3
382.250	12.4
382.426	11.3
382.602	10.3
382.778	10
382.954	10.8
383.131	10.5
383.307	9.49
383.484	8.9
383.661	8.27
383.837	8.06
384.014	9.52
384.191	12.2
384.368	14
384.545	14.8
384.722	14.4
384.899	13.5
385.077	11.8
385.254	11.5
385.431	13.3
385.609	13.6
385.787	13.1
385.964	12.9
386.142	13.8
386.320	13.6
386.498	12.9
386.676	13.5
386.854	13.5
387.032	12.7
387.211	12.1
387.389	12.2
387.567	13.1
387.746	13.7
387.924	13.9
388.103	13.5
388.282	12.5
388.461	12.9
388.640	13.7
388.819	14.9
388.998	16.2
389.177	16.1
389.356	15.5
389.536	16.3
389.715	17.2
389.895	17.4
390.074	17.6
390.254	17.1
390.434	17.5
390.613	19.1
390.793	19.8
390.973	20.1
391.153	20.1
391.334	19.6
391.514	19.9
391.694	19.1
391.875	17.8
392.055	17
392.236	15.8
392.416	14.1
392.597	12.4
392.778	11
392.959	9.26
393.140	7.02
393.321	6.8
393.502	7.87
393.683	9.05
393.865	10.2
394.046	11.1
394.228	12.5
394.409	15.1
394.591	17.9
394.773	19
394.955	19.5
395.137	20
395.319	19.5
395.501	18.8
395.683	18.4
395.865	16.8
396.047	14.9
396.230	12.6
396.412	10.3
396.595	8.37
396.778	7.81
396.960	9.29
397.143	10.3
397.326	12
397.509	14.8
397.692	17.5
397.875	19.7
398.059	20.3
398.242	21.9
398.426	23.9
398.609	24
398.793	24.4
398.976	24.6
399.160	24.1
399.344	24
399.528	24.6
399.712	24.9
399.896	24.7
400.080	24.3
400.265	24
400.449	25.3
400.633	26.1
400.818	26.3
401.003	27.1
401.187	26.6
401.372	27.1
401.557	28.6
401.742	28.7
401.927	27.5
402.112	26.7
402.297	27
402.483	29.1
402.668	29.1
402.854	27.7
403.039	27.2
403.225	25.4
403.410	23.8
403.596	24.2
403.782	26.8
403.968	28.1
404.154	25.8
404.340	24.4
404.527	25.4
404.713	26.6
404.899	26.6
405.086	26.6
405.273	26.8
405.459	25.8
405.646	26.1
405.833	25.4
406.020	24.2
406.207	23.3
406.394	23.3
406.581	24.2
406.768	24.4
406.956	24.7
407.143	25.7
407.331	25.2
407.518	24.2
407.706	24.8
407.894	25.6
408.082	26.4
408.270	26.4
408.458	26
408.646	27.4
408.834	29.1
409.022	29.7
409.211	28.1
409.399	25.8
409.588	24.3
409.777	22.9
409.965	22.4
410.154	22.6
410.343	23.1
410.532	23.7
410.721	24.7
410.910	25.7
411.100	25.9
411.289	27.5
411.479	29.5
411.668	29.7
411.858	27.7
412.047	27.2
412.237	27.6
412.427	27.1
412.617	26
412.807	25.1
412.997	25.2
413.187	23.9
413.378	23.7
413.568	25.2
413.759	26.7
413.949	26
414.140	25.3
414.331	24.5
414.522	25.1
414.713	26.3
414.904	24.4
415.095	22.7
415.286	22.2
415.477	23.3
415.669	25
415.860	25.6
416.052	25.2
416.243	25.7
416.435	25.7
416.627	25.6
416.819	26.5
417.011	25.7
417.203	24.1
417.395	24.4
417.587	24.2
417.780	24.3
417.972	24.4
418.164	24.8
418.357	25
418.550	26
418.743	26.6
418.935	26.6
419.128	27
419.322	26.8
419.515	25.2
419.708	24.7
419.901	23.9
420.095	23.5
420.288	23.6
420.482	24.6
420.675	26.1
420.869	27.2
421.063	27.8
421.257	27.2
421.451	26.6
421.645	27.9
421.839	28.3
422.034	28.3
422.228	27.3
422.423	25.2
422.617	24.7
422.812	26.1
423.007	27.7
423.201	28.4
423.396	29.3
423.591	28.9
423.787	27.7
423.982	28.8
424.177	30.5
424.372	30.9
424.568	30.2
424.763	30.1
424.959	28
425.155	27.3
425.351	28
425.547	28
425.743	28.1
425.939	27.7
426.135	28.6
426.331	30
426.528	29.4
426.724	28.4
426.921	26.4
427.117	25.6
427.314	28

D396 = 2.0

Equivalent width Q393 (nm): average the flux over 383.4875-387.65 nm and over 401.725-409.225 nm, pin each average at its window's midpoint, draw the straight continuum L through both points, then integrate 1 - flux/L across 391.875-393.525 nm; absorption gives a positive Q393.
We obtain 0.527 nm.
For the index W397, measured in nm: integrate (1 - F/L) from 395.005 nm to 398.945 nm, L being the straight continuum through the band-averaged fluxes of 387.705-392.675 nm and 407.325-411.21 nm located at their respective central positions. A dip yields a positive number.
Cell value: 0.62 nm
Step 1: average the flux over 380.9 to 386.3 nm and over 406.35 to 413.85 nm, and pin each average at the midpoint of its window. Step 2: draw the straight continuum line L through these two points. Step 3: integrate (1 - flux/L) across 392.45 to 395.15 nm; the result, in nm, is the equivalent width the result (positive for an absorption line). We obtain 0.79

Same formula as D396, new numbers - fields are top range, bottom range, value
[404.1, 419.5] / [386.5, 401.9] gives 1.60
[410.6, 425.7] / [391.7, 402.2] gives 1.58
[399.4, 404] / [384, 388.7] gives 2.18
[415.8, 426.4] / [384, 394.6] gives 2.21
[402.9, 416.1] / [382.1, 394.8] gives 2.08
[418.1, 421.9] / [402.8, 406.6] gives 1.09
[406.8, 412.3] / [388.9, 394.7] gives 1.88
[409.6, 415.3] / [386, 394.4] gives 1.97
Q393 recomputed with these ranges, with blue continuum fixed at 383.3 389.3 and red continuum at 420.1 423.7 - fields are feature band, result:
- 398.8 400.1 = -0.47 nm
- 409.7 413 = -0.44 nm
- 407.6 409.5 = -0.47 nm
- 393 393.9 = 0.43 nm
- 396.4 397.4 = 0.44 nm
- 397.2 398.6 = -0.10 nm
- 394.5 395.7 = -0.20 nm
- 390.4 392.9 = -0.40 nm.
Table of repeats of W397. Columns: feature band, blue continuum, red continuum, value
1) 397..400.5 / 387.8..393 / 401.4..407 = 0.155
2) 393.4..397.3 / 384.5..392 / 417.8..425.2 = 0.874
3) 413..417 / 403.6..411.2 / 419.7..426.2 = 0.221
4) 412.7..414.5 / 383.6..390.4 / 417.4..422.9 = -0.127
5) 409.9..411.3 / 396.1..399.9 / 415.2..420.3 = -0.109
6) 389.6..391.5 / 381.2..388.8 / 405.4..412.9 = -0.373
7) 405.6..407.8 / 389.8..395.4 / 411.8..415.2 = -0.233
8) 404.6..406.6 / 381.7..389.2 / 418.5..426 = -0.471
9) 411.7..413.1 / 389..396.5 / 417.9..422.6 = -0.223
